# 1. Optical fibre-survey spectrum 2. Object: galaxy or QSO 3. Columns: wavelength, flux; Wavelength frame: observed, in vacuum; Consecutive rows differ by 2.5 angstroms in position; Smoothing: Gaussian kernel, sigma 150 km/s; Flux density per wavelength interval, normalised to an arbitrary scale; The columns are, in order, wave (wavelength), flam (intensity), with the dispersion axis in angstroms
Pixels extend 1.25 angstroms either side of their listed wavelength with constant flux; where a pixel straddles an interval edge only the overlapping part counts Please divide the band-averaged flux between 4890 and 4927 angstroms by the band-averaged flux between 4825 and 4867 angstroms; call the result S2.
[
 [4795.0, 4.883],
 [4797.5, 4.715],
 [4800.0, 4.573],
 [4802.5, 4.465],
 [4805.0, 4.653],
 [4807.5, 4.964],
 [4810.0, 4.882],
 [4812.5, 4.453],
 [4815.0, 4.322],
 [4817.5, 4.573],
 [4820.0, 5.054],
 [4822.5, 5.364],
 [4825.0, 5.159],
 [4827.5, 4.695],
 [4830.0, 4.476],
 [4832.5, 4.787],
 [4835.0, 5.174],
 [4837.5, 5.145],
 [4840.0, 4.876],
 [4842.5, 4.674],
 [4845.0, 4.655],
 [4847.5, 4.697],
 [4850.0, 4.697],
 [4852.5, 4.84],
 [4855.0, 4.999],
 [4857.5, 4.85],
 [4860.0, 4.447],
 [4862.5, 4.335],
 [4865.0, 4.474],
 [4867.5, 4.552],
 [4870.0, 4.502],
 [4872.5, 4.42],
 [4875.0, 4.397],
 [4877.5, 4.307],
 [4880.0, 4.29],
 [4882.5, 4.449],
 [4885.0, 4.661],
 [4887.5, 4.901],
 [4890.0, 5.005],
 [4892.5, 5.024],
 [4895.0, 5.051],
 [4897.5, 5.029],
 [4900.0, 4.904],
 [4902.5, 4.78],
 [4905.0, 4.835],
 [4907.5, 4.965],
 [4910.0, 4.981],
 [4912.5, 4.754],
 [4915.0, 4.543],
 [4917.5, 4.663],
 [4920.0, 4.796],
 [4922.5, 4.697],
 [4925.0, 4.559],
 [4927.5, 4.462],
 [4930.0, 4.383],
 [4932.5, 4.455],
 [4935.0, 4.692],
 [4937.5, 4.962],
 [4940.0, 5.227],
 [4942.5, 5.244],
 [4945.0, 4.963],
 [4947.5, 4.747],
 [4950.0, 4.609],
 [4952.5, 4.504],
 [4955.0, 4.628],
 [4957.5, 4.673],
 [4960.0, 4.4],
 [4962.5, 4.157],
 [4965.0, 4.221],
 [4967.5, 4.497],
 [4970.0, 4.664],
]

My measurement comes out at 1.02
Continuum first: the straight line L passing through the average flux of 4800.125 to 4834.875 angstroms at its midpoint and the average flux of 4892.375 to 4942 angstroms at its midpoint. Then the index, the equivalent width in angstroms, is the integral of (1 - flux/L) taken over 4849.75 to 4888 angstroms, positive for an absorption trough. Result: 1.7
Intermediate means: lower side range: 4.76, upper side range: 4.79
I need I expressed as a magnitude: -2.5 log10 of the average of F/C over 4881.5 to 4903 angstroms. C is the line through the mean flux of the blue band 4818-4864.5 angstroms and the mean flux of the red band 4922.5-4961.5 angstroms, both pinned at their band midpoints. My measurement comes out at -0.03 mag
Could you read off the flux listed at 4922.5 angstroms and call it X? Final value 4.697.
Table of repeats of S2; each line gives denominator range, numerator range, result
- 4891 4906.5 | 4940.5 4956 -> 0.97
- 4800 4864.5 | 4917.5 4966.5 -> 0.98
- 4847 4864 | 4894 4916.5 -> 1.04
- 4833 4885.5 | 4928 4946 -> 1.04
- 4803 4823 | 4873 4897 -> 0.99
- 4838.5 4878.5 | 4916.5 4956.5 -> 1.02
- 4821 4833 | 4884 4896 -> 1.01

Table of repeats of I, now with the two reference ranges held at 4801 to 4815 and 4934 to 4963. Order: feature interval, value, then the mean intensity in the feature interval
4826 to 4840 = -0.045 mag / 4.86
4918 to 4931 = 0.034 mag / 4.59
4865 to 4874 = 0.049 mag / 4.49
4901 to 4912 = -0.037 mag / 4.88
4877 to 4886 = 0.065 mag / 4.43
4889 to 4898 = -0.071 mag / 5.03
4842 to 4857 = -0.021 mag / 4.77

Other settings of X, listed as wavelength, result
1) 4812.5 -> 4.453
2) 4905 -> 4.835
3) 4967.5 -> 4.497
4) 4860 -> 4.447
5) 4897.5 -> 5.029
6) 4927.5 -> 4.462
